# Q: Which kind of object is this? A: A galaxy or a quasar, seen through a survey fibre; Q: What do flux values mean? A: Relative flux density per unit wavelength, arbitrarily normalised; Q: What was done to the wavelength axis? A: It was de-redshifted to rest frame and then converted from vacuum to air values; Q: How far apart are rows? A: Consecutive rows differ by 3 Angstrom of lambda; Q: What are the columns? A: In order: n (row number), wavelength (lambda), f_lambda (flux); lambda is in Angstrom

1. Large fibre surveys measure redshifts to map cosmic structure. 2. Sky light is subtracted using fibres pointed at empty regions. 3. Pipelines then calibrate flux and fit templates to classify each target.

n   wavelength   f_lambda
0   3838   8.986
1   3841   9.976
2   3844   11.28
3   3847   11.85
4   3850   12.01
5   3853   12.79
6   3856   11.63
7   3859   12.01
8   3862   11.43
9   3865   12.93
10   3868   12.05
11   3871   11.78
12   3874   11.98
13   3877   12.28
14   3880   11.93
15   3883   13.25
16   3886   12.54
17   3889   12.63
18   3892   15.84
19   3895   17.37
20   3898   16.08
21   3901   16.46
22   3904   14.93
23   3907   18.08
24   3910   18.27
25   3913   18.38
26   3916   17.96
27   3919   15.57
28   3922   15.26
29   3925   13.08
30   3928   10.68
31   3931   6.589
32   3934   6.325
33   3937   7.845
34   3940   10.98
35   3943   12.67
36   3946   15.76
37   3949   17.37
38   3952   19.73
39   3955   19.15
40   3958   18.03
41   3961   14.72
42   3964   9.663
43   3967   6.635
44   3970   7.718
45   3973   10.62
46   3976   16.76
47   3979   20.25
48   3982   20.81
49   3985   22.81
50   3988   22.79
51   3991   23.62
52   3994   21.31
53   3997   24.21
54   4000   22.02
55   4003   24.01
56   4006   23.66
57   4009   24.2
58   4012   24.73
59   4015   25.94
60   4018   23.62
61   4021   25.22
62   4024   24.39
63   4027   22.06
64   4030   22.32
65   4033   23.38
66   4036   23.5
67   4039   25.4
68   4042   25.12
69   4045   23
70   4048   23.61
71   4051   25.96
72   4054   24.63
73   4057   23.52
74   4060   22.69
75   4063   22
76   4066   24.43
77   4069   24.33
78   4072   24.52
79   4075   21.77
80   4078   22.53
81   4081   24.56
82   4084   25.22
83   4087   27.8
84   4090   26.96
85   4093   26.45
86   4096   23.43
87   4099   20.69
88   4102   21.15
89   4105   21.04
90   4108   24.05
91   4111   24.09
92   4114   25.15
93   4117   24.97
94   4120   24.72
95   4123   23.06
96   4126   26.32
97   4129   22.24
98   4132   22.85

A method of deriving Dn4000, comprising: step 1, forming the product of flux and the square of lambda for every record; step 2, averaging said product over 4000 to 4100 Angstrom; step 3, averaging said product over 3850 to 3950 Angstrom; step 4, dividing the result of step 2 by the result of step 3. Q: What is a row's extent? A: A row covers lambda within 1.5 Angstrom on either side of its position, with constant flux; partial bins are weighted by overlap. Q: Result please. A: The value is 1.9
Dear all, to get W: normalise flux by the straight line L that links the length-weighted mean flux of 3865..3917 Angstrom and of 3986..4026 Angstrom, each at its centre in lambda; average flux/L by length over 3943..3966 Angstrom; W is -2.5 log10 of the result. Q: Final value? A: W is 0.23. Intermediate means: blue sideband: 14.7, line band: 15.9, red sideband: 23.8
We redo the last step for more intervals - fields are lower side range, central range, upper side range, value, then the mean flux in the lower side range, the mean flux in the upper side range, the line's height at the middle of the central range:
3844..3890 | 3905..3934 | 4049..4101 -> 0.05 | 12.2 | 24.2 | 15.2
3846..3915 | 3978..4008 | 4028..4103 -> -0.13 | 13.9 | 24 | 20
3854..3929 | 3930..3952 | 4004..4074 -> 0.44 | 14.2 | 24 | 17.5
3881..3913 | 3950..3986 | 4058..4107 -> 0.21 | 15.6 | 23.7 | 18.7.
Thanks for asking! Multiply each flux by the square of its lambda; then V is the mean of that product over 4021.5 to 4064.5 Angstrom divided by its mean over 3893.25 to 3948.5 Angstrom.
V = 1.79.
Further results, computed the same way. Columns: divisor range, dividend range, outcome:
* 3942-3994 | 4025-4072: 1.49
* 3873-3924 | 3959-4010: 1.27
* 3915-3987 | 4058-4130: 1.82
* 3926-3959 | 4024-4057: 1.91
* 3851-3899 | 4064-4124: 2.06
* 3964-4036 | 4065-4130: 1.21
